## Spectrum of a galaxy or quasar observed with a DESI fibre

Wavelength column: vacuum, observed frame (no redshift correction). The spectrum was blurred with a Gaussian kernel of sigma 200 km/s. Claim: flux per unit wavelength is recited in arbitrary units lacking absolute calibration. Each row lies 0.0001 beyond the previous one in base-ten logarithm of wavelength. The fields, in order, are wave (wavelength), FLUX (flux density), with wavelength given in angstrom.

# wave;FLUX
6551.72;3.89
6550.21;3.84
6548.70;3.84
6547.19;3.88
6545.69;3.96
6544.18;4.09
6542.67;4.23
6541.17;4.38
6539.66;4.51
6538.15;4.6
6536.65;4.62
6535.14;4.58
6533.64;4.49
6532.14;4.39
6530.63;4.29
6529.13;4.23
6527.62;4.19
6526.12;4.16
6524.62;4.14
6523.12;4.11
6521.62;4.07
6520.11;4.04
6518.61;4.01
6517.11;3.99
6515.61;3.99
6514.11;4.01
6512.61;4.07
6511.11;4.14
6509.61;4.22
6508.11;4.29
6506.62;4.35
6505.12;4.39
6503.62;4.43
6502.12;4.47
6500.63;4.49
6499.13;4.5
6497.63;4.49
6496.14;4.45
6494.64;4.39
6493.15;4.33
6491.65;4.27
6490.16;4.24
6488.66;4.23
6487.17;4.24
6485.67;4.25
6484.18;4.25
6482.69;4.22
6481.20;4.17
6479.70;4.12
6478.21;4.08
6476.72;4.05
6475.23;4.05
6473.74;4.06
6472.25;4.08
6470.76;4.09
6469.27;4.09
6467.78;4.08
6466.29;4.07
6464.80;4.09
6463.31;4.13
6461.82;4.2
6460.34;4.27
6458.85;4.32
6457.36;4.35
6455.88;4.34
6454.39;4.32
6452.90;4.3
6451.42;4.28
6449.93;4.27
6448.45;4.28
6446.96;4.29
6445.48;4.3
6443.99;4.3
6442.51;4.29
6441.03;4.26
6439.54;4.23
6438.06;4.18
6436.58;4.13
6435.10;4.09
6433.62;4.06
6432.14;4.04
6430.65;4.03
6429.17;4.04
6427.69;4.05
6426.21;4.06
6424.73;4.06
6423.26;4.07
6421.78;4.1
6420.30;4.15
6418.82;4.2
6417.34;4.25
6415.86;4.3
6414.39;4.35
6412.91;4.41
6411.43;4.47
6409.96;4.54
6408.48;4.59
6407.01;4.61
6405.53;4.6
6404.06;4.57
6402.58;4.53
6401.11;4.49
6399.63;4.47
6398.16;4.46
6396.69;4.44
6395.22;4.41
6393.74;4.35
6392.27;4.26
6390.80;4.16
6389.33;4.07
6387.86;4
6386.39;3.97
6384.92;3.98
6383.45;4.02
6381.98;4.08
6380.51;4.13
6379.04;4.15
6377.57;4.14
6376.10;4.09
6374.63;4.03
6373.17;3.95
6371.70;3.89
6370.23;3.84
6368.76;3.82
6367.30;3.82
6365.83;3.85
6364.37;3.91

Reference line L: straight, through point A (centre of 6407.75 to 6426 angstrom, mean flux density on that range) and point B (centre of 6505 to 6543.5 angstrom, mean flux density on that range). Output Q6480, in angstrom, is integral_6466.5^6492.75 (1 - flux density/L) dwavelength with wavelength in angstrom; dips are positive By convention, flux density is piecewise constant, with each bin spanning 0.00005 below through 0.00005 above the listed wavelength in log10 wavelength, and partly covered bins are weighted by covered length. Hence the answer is 0.7 angstrom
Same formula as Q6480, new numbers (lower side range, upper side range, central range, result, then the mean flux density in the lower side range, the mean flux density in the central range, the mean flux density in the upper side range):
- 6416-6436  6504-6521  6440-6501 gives -1.8 angstrom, 4.1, 4.24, 4.14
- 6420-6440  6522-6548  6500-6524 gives 0.3 angstrom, 4.09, 4.19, 4.28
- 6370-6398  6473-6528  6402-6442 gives -1.1 angstrom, 4.12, 4.26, 4.22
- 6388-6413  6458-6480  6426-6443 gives 0.6 angstrom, 4.43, 4.12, 4.12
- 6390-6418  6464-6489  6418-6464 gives 0.9 angstrom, 4.44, 4.19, 4.13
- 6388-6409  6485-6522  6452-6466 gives 0.2 angstrom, 4.42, 4.25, 4.25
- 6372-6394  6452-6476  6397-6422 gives -1.9 angstrom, 4.08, 4.42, 4.18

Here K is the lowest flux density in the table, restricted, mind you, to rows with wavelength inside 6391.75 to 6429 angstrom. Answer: 4.05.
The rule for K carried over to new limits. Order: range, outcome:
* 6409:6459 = 4.03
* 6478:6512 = 4.08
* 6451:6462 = 4.2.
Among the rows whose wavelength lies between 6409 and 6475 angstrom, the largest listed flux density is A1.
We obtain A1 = 4.54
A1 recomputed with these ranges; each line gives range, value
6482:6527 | 4.5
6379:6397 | 4.44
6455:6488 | 4.35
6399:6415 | 4.61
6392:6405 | 4.57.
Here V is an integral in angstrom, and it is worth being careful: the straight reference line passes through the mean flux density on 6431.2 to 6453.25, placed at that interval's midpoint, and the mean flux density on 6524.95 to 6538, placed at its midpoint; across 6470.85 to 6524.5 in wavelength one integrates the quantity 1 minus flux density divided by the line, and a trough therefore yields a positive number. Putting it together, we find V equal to 1.3 angstrom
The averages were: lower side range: 4.22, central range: 4.21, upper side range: 4.37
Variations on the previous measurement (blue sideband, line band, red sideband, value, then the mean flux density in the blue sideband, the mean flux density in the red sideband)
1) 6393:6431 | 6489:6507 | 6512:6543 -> -0.55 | 4.33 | 4.24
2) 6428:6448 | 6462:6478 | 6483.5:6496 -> 0.59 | 4.17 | 4.28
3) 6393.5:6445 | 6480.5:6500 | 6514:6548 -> -0.31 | 4.29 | 4.22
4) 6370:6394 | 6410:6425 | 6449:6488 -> -0.52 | 4.06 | 4.18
